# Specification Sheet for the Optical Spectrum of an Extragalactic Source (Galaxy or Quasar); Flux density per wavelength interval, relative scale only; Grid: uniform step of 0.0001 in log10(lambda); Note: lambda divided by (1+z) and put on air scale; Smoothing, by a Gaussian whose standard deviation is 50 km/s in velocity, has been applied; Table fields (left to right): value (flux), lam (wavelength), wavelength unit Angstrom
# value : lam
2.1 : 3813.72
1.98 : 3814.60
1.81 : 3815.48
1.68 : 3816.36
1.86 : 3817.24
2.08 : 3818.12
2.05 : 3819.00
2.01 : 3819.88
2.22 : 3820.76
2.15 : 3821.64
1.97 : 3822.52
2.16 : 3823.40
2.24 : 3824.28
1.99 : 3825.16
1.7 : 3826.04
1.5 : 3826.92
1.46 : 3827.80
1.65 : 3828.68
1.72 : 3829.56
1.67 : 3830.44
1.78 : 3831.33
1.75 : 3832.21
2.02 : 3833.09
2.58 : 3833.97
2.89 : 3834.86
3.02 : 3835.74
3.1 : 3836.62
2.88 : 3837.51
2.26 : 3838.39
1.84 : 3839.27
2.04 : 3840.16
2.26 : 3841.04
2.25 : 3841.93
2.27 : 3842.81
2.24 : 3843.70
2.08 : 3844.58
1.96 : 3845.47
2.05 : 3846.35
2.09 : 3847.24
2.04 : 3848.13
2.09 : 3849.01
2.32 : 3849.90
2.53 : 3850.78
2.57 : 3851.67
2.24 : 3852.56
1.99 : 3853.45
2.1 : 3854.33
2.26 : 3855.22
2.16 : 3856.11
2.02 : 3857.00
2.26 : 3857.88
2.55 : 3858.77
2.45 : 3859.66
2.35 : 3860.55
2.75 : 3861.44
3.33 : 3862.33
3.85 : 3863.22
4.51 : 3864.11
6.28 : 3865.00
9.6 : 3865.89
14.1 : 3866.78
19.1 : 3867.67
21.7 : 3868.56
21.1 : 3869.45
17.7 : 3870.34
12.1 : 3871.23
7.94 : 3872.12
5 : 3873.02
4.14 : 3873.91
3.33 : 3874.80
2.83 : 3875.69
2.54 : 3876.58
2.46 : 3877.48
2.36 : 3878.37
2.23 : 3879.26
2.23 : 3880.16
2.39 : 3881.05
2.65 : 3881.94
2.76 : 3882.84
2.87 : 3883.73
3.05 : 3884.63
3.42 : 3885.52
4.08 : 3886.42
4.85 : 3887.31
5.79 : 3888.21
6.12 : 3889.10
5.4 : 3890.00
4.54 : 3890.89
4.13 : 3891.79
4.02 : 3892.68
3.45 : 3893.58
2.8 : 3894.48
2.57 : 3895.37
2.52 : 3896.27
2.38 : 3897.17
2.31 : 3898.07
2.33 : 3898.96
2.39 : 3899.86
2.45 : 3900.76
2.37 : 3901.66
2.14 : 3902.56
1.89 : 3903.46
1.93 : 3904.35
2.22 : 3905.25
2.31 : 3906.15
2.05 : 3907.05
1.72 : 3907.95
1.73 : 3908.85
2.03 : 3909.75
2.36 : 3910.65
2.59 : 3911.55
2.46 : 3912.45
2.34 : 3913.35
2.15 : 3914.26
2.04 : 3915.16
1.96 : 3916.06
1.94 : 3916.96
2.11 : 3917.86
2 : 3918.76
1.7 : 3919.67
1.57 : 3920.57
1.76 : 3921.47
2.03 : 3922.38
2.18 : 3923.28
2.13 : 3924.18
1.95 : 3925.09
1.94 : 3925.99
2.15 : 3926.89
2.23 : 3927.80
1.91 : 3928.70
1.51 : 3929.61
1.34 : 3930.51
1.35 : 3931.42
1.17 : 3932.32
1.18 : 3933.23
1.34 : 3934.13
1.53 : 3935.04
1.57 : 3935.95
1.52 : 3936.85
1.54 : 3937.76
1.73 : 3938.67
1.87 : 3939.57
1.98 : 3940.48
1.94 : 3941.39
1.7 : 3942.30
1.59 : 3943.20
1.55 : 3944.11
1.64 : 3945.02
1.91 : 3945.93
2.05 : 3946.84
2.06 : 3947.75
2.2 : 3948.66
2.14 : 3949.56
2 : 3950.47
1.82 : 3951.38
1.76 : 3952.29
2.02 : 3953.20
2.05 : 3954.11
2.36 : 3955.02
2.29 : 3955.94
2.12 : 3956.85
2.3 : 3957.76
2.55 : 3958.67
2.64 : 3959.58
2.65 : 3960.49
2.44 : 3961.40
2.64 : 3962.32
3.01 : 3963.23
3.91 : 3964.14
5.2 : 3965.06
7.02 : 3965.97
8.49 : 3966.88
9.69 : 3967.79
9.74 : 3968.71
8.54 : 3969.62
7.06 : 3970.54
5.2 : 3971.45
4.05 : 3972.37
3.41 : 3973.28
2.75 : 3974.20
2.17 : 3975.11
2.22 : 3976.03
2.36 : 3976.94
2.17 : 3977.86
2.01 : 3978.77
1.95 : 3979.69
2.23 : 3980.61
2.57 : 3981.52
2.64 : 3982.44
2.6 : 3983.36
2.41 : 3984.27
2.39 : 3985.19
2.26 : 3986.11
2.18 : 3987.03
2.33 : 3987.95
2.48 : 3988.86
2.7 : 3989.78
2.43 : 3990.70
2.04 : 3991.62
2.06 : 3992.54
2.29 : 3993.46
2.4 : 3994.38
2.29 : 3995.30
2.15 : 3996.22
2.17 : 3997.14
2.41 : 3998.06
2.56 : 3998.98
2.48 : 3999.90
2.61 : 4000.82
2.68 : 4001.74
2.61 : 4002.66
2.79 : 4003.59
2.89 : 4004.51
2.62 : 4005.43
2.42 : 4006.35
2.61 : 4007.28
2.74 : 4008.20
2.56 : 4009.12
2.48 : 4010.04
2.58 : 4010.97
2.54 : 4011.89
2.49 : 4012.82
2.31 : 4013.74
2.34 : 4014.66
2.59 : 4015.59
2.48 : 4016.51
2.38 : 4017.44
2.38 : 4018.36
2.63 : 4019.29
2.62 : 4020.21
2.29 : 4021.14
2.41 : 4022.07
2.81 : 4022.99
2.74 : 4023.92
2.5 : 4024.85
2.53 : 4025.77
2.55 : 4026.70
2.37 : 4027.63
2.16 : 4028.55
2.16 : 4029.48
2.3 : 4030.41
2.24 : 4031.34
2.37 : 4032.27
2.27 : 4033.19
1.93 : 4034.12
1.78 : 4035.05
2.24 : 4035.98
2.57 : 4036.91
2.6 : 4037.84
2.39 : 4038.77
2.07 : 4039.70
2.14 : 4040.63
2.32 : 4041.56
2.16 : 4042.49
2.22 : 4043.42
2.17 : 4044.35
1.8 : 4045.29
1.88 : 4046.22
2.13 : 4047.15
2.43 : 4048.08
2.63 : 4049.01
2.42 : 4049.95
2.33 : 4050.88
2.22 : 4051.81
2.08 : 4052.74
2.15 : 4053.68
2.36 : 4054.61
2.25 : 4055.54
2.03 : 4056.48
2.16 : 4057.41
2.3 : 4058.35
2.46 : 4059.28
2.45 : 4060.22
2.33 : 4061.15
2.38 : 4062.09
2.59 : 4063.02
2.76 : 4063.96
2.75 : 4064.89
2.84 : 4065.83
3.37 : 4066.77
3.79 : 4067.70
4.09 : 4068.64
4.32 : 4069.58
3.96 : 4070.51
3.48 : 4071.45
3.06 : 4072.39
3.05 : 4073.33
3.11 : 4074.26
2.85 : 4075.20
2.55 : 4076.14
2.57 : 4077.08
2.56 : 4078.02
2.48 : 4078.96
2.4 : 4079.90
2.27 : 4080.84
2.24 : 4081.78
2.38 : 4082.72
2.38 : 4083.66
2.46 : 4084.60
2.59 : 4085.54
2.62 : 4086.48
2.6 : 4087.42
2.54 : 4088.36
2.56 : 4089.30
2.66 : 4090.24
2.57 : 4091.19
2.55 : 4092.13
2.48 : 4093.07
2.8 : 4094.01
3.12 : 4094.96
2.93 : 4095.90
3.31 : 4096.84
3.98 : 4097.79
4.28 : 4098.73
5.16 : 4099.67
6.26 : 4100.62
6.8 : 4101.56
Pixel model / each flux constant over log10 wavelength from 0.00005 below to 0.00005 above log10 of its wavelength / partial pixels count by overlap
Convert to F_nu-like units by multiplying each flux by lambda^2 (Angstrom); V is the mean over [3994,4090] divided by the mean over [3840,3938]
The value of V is 0.8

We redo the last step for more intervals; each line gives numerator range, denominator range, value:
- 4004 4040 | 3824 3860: 1.23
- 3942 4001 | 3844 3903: 0.70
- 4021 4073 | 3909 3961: 1.37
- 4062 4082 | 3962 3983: 0.72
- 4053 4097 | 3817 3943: 0.96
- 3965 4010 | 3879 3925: 1.28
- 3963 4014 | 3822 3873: 0.82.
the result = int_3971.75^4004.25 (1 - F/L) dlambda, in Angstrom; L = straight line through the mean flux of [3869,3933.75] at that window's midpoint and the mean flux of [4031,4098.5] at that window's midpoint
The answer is 4.9 Angstrom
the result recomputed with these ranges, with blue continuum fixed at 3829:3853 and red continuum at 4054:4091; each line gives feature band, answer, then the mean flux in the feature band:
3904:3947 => 9.8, 1.86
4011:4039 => 2.4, 2.4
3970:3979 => -3.2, 3.42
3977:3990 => 1.0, 2.35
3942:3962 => 3.1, 2.09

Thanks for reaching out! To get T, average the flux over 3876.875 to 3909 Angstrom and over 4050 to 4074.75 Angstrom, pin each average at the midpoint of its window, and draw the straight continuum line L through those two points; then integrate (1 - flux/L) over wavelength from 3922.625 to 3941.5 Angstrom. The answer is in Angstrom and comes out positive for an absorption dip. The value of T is 7.8 Angstrom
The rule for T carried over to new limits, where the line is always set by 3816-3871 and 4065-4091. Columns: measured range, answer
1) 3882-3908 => 3.4 Angstrom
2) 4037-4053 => 4.1 Angstrom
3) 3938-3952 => 6.3 Angstrom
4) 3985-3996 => 3.1 Angstrom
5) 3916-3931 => 6.8 Angstrom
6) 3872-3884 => 1.7 Angstrom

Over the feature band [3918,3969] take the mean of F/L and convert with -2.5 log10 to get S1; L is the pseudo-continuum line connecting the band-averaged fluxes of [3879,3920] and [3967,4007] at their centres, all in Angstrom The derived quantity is 0.20 mag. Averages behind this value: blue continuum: 2.78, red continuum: 3.16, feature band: 2.49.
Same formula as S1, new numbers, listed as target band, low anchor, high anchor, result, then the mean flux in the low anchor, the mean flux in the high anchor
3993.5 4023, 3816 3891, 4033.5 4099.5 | 0.19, 3.87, 2.63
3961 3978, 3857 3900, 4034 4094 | -0.22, 5.35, 2.55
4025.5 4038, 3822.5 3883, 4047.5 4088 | 0.26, 4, 2.68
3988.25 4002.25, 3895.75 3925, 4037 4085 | 0.00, 2.13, 2.57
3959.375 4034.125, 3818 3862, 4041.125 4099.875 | -0.19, 2.18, 2.7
